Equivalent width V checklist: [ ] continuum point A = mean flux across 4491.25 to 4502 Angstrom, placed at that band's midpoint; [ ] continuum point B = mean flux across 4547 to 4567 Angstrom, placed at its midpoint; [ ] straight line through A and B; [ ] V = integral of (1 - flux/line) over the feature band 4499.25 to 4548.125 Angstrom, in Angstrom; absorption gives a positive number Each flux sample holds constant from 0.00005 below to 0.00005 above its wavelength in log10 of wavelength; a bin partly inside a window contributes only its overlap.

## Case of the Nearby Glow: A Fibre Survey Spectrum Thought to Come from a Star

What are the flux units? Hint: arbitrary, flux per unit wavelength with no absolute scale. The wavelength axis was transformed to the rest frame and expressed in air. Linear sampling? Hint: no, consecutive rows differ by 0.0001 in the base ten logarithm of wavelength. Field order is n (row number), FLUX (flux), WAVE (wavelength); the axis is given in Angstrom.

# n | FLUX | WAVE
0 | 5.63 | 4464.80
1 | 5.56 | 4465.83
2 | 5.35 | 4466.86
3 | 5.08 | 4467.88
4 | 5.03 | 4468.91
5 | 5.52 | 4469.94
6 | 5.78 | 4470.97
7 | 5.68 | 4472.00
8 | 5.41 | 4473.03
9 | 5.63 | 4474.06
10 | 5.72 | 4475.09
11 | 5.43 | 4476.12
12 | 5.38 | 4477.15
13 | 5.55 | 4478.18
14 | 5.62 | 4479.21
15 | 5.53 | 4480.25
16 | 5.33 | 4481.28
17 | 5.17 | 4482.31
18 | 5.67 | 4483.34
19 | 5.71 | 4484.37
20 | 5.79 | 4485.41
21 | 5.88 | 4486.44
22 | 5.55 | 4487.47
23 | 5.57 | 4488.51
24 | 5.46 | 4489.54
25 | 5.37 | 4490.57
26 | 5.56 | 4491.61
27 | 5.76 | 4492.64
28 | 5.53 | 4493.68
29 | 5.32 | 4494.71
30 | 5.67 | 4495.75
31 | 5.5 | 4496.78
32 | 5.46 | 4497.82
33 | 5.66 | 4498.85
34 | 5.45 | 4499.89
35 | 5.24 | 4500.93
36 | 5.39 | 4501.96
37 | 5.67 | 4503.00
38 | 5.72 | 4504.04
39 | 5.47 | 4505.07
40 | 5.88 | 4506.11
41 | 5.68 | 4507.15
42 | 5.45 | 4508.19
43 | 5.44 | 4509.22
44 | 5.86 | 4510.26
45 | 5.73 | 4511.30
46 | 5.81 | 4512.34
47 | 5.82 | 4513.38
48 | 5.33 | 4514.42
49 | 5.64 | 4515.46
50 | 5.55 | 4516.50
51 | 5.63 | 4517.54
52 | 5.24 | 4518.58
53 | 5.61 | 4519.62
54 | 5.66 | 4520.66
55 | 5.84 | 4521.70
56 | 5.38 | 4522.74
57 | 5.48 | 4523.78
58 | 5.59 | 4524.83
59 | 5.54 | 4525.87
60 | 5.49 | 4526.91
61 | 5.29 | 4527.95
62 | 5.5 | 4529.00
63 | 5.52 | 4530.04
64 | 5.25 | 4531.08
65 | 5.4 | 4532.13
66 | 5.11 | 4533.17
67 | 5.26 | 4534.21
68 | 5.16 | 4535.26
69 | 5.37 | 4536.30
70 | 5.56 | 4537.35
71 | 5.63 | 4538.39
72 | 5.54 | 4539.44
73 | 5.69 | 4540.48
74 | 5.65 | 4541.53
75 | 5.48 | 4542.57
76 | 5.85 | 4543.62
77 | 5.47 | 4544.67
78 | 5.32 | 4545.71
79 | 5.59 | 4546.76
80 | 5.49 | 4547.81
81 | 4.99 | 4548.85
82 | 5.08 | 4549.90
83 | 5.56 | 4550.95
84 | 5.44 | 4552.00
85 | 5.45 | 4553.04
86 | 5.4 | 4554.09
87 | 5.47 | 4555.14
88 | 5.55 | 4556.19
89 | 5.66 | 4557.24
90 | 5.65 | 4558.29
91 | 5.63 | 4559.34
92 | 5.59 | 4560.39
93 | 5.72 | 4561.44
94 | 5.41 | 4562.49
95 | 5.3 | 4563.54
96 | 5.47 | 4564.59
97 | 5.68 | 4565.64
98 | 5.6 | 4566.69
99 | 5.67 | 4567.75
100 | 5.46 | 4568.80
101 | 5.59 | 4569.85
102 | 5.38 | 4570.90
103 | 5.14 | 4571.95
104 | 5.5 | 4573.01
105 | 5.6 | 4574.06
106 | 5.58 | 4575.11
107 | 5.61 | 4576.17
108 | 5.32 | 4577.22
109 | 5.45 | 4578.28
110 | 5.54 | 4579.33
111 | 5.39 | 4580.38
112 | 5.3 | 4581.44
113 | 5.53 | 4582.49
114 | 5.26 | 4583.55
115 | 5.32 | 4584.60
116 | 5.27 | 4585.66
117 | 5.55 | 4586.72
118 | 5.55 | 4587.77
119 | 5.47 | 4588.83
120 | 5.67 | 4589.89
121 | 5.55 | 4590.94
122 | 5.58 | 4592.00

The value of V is -0.25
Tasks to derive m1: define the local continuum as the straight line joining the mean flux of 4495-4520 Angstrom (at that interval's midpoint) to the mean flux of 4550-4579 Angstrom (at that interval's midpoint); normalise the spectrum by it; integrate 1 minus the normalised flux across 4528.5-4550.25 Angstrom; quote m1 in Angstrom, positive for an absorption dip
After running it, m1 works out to 0.44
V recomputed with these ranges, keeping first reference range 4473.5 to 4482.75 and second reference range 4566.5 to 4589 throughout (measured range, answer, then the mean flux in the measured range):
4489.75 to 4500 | -0.1 Angstrom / 5.53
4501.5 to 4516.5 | -0.4 Angstrom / 5.63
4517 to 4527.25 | -0.1 Angstrom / 5.55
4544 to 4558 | 0.1 Angstrom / 5.43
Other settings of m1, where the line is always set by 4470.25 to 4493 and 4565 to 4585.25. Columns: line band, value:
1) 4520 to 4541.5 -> 0.2 Angstrom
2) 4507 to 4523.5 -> -0.2 Angstrom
